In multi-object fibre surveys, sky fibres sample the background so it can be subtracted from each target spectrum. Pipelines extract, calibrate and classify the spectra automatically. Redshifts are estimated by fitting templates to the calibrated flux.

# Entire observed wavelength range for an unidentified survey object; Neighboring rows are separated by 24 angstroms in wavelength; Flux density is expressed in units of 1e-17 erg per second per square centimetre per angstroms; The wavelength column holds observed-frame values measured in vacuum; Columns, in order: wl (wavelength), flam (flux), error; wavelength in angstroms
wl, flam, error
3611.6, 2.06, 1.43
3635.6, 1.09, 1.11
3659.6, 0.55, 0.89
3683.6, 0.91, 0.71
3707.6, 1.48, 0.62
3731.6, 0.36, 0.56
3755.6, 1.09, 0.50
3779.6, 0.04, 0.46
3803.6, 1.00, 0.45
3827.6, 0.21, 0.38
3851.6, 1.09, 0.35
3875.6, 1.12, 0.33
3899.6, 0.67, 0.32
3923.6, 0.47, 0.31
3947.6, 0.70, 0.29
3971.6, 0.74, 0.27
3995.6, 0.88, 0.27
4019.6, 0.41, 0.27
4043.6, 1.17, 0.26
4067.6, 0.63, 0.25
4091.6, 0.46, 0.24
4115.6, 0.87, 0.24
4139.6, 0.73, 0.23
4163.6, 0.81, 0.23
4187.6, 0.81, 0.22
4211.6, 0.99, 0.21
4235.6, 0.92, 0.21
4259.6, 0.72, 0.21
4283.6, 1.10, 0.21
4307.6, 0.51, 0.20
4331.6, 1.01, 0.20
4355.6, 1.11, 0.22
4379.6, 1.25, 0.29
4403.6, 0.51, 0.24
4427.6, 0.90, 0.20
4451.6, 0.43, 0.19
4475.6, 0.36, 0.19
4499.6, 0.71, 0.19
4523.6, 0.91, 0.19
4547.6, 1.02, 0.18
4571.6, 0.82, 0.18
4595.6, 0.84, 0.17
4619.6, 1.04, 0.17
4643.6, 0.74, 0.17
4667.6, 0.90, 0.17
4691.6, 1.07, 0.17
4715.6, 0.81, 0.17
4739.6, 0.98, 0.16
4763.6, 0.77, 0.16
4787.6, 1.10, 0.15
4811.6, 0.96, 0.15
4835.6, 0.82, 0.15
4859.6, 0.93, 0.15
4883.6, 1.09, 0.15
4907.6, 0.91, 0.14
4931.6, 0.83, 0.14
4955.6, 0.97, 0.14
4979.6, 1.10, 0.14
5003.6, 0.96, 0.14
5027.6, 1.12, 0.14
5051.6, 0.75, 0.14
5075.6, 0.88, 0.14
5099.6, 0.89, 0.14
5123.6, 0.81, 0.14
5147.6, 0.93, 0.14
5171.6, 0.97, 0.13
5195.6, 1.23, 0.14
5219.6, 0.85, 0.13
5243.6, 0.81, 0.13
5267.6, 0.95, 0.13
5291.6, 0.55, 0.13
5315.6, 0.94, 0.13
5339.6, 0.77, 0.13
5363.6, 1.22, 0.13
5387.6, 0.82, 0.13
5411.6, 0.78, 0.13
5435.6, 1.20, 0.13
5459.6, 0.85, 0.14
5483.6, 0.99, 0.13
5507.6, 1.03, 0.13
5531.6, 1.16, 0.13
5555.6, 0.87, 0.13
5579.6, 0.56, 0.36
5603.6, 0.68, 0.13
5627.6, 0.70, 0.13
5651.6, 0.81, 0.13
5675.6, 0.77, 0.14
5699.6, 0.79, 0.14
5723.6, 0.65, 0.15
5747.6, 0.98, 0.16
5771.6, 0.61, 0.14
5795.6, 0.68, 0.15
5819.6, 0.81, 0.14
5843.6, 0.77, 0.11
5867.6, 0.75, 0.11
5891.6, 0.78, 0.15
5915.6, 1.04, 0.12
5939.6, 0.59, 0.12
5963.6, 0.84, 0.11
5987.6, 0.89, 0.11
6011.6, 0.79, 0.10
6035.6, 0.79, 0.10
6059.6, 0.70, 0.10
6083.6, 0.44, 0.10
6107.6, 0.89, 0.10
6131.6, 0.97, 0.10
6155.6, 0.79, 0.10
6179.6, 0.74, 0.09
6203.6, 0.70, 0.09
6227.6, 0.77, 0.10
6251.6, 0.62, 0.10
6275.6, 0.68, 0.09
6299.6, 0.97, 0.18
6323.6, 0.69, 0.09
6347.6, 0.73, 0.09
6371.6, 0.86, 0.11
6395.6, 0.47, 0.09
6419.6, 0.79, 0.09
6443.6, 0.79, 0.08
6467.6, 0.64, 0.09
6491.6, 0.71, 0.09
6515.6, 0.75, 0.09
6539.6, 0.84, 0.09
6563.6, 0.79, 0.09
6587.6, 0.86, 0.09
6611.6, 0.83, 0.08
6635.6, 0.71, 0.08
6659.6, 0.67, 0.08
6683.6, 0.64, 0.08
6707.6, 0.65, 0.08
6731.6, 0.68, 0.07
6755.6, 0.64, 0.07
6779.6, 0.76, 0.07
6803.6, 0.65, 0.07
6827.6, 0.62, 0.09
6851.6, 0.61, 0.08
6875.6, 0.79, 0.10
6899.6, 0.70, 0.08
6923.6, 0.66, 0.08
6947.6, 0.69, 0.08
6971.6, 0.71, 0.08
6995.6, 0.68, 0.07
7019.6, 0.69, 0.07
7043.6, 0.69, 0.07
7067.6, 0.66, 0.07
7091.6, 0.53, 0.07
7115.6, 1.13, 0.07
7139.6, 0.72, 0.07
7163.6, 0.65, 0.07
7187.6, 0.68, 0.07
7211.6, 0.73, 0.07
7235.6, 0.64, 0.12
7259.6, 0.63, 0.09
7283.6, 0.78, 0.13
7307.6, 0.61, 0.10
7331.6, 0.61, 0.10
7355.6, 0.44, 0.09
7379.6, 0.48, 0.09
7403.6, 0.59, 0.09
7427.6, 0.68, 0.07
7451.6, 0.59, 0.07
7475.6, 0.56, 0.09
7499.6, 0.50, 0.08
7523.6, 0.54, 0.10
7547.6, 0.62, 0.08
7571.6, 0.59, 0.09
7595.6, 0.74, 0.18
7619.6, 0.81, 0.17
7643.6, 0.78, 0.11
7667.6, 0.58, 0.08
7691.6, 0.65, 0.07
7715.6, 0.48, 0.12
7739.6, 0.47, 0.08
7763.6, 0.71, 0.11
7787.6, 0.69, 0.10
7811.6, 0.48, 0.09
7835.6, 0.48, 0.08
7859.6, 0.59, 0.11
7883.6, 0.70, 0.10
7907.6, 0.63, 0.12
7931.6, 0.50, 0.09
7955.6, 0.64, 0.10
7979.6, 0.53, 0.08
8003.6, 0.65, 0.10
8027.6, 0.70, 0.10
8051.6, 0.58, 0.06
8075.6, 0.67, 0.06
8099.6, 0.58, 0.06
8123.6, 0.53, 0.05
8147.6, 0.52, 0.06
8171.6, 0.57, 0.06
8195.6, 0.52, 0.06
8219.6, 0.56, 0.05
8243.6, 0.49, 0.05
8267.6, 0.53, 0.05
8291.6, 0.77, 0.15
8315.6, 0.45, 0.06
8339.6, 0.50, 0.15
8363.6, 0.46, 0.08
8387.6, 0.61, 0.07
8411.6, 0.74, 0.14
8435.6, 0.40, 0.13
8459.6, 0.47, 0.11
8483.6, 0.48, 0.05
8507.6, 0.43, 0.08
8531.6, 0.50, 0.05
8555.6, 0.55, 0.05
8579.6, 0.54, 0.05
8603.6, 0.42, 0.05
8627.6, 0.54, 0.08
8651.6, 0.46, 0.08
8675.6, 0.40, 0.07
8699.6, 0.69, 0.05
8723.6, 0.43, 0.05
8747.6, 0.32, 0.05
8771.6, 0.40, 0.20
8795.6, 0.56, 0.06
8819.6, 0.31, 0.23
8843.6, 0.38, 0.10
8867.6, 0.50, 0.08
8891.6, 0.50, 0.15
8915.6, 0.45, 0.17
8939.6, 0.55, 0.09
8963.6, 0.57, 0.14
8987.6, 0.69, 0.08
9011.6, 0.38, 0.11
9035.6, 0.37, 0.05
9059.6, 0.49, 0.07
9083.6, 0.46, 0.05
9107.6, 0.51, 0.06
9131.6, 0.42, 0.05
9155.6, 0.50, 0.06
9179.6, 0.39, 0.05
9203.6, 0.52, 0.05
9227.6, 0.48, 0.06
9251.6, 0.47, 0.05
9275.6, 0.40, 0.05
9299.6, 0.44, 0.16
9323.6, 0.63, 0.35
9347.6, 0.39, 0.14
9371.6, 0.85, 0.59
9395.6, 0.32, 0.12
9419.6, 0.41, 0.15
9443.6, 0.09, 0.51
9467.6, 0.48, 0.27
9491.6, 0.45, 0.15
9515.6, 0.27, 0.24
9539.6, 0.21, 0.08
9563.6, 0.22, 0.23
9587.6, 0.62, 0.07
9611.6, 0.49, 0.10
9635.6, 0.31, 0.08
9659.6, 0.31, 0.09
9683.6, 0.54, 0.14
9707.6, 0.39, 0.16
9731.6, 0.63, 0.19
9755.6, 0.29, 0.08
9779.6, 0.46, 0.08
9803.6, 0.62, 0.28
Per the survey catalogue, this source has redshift 0.084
